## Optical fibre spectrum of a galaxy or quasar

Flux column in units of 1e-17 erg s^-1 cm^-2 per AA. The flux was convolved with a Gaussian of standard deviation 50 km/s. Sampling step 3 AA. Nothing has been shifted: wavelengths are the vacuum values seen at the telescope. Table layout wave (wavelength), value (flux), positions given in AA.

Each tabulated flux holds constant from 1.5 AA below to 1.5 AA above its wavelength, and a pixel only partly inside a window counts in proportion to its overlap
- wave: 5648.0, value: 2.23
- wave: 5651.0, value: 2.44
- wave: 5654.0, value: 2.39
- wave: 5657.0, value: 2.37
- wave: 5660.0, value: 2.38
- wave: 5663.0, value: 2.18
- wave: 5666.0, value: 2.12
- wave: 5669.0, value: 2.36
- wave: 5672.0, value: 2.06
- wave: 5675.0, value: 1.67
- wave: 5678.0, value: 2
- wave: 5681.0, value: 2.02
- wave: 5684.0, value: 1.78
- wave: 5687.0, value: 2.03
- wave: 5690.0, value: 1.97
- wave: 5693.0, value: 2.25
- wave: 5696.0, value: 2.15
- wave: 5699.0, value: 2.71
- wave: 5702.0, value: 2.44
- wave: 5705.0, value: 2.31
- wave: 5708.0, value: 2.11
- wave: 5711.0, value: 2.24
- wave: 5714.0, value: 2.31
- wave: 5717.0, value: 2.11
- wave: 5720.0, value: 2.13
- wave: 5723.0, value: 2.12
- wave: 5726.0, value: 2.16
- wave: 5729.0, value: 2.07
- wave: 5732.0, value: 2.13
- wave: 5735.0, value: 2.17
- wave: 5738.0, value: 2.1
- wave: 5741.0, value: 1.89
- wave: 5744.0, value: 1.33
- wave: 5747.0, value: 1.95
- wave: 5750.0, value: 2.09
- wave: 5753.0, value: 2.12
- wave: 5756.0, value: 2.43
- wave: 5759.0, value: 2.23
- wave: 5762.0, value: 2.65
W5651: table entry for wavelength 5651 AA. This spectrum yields 2.44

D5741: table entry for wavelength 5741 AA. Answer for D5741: 1.89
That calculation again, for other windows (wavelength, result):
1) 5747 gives 1.95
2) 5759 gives 2.23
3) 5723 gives 2.12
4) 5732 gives 2.13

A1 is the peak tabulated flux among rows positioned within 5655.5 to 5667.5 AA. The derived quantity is 2.38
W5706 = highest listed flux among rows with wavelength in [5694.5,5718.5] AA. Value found 2.71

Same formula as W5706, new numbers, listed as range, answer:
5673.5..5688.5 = 2.03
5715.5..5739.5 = 2.17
